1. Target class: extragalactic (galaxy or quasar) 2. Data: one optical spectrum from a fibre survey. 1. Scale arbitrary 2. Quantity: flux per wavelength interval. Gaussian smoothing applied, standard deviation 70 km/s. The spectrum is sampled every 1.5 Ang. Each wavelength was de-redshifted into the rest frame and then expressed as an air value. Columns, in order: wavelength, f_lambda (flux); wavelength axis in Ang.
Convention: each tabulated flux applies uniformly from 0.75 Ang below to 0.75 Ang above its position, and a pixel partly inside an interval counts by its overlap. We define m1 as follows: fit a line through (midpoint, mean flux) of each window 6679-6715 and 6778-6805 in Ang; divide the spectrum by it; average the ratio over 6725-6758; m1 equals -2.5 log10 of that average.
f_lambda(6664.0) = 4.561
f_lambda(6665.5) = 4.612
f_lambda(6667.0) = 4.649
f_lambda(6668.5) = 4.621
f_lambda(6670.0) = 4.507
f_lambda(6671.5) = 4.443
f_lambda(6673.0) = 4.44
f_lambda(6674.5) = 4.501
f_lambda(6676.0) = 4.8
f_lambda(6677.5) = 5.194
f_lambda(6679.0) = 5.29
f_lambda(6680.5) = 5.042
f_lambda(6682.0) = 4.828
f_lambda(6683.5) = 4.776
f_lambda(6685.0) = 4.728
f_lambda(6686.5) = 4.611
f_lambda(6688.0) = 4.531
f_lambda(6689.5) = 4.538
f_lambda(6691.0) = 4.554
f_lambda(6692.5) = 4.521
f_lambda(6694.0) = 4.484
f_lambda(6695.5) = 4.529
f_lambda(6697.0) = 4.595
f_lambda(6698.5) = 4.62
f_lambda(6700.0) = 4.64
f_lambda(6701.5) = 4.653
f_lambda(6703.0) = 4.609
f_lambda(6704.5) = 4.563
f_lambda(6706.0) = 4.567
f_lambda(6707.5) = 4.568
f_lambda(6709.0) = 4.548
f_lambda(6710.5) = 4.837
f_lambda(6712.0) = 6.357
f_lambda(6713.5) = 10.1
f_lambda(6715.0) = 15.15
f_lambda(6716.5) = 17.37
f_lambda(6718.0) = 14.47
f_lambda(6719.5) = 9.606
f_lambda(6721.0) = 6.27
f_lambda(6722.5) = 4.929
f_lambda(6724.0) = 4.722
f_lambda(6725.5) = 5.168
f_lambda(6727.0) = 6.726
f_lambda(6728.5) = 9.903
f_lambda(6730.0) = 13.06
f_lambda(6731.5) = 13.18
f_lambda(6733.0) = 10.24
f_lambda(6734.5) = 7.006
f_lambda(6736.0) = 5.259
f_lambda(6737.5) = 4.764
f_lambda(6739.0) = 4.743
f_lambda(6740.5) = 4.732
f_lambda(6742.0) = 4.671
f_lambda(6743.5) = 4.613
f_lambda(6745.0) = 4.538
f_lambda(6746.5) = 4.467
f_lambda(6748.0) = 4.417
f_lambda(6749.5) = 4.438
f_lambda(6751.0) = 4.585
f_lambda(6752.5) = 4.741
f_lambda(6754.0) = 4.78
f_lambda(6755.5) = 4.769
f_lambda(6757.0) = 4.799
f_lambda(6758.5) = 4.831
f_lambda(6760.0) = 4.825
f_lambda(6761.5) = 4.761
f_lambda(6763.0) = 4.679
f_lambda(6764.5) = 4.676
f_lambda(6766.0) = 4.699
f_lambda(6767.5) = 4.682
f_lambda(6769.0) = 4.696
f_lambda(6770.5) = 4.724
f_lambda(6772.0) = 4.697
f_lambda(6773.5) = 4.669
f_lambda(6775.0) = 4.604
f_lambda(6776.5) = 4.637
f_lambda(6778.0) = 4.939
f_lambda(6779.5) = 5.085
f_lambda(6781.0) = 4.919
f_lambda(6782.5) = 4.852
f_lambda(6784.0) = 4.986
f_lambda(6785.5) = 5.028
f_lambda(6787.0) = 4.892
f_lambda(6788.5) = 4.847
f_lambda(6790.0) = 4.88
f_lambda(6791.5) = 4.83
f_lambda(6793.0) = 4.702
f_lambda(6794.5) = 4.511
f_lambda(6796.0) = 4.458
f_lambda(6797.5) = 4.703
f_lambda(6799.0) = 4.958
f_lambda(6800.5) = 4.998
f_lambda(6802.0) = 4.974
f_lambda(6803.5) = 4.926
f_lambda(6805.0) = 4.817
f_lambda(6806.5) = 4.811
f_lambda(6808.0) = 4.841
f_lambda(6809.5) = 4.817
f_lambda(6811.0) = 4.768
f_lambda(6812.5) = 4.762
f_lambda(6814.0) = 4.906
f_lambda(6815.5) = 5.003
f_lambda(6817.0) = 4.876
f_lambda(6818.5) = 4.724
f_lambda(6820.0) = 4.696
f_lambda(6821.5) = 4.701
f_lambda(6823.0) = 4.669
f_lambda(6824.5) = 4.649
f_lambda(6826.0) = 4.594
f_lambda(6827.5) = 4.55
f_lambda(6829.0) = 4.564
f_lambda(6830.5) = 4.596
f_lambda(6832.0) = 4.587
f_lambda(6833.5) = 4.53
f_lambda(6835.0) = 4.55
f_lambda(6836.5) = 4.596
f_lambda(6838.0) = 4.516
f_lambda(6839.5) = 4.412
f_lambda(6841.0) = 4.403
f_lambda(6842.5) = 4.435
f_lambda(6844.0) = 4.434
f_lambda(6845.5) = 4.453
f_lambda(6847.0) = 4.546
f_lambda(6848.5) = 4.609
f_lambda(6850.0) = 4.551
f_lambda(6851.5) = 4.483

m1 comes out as -0.22 mag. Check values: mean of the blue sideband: 5.17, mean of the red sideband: 4.86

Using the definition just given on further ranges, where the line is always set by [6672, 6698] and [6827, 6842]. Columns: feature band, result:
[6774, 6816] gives -0.06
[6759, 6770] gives -0.03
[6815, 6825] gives -0.05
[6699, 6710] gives 0.02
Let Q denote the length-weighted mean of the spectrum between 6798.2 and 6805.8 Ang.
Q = 4.93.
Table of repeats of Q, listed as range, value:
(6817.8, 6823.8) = 4.7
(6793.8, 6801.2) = 4.73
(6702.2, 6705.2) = 4.59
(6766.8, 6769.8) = 4.69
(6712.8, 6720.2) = 13.4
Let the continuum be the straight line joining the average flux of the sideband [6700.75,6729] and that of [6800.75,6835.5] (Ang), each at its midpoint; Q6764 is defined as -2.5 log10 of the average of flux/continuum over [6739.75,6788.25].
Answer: 0.29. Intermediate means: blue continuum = 7.51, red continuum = 4.74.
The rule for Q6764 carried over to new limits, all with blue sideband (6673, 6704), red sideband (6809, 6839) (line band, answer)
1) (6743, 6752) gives 0.04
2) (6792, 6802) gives -0.01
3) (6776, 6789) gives -0.05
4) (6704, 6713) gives -0.08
